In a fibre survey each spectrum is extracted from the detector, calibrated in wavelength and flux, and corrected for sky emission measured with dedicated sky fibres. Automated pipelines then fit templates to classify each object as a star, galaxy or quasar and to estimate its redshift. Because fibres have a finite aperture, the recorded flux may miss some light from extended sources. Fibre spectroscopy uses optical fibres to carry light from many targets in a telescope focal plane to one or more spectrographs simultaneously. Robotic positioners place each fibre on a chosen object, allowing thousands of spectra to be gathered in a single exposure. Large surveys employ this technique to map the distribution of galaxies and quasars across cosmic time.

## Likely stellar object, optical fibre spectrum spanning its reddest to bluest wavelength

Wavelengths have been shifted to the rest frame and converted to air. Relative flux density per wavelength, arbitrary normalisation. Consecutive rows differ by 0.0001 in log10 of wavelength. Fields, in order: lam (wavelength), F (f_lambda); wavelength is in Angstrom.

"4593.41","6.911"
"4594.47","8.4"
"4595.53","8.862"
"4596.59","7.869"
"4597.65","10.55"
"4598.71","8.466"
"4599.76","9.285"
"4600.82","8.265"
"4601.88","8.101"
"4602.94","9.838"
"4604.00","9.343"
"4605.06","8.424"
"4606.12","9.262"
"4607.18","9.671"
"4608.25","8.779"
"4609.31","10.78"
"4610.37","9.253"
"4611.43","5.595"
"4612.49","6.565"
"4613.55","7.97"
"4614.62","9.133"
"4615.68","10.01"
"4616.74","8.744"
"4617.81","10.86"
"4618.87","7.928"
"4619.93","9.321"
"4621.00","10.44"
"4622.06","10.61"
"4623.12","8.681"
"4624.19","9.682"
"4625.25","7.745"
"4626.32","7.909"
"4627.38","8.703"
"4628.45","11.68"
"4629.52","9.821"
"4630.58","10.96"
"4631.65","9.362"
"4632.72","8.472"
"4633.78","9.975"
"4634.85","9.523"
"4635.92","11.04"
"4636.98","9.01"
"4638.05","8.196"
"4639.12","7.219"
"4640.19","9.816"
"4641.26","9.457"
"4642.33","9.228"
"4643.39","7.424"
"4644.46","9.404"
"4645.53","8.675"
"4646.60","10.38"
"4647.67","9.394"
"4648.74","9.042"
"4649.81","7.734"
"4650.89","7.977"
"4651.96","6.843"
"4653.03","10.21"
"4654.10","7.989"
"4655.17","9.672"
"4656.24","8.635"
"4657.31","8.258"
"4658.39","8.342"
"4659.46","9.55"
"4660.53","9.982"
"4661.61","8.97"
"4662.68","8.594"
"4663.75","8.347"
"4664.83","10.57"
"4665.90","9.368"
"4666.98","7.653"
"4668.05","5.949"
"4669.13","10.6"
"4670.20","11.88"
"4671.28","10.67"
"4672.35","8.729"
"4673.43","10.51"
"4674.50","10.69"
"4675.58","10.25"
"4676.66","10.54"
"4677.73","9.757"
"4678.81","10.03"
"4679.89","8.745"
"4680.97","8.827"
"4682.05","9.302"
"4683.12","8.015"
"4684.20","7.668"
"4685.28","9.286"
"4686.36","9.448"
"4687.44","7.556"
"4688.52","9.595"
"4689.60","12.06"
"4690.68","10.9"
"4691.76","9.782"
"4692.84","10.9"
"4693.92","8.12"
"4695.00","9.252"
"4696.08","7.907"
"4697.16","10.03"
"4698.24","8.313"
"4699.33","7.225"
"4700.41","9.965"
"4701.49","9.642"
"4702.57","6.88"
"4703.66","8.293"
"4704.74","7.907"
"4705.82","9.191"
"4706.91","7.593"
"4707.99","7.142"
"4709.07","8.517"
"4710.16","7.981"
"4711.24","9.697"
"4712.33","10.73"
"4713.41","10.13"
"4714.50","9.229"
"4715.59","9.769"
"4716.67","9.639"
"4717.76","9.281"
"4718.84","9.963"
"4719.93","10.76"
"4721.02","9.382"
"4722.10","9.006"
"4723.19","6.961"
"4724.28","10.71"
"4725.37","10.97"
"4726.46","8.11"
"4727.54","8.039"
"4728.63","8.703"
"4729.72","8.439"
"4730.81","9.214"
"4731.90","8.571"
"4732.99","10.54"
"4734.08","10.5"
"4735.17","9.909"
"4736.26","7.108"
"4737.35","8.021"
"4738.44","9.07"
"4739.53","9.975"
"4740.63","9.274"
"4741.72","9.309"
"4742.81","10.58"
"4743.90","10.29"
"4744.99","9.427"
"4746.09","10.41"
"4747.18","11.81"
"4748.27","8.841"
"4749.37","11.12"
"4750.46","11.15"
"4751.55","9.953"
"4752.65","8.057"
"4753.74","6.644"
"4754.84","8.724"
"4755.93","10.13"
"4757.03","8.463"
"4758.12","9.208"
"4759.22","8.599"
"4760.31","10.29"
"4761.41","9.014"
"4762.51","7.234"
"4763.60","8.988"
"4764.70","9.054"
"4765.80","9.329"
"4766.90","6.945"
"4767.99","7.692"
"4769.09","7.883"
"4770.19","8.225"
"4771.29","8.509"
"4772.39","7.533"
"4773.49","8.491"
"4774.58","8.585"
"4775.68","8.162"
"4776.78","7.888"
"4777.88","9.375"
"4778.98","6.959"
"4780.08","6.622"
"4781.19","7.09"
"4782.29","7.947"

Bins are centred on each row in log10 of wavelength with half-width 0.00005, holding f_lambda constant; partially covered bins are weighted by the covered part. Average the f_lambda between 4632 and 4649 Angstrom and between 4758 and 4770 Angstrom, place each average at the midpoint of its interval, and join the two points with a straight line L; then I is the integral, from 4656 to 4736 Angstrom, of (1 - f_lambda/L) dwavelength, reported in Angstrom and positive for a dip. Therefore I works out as -3.10 Angstrom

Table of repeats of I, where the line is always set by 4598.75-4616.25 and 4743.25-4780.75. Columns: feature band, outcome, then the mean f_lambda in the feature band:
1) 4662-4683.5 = -1.7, 9.46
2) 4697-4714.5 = 0.2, 8.69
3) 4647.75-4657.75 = 0.3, 8.53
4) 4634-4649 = -0.6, 9.15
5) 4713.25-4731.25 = -1.0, 9.29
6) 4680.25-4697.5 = -1.0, 9.28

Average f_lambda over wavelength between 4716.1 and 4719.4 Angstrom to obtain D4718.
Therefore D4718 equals 9.65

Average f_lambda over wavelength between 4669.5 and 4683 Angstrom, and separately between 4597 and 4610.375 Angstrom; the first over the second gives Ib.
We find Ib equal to 1.08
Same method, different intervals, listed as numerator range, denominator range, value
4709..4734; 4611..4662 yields 1.04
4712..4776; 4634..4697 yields 0.99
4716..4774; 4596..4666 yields 1.01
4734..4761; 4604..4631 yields 1.03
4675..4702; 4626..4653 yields 1.02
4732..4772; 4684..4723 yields 1.00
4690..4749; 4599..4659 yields 1.02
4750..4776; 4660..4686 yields 0.92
